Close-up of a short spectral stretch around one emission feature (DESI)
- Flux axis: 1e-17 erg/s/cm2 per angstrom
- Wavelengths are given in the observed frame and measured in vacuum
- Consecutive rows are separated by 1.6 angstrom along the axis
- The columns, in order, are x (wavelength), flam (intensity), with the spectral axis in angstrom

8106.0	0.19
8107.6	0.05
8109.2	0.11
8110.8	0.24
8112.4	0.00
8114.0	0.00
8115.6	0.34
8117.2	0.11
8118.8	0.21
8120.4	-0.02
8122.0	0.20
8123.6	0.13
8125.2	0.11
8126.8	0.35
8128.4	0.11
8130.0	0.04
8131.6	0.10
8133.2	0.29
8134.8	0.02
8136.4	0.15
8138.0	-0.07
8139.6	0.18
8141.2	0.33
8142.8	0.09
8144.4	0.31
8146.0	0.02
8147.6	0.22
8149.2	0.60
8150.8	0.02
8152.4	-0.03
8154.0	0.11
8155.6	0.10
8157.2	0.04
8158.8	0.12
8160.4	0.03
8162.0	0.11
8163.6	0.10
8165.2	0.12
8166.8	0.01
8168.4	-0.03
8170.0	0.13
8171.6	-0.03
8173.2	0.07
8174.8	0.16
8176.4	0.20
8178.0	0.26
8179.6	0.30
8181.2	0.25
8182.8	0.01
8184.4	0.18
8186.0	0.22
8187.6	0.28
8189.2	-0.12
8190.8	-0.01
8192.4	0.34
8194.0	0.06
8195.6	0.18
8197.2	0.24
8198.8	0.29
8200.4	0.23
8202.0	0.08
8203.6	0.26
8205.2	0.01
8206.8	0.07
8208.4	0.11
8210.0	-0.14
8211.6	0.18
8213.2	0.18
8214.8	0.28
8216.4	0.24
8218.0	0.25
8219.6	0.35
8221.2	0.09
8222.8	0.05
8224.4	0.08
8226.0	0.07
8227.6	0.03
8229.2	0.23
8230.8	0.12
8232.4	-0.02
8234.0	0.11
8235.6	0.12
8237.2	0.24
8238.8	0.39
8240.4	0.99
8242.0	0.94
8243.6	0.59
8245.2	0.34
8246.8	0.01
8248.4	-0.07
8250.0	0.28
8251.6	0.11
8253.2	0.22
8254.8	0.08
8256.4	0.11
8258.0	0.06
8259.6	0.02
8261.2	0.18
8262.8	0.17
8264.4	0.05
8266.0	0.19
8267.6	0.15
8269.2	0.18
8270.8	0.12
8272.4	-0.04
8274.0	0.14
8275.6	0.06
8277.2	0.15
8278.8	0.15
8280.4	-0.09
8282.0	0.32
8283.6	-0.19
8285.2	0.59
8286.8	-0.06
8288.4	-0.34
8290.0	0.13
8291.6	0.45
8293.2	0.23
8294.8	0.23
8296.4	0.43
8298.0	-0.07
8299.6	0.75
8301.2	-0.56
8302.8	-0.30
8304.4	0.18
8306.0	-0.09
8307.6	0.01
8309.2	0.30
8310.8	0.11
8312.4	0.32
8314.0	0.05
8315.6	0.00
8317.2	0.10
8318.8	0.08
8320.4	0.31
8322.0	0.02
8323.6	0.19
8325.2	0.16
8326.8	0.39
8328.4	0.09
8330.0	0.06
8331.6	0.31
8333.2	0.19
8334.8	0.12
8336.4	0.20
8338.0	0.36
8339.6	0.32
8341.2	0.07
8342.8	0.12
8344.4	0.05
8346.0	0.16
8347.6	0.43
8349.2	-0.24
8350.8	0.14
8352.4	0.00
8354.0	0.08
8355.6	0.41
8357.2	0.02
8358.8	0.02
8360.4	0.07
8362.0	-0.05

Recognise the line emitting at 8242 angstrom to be H-gamma 4340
